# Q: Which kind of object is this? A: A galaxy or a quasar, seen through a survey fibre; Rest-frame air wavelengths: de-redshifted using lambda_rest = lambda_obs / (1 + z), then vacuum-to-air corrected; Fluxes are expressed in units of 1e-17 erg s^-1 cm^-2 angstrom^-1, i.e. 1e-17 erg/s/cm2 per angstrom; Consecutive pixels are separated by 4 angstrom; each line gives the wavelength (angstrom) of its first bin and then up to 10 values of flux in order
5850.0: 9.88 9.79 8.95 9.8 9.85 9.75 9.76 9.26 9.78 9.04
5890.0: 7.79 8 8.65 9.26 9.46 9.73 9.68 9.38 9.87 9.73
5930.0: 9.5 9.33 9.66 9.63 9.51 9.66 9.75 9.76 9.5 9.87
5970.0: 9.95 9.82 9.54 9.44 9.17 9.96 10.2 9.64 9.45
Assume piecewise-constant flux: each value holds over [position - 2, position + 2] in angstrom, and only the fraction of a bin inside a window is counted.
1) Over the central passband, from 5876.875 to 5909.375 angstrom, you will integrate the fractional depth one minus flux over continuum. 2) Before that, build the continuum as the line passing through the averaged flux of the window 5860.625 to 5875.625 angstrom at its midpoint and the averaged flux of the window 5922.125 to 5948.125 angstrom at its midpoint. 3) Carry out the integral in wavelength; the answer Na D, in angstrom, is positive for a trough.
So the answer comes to 2.6 angstrom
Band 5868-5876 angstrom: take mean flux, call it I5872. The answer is 9.75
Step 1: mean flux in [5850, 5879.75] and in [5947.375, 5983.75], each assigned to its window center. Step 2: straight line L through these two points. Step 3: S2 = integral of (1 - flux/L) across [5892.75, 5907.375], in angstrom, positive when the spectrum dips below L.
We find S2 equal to 1.19 angstrom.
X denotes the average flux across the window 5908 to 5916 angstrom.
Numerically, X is 9.71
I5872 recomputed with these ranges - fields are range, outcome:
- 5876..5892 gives 8.97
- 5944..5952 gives 9.59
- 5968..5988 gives 9.58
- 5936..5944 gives 9.64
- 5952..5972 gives 9.77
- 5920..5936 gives 9.61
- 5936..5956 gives 9.64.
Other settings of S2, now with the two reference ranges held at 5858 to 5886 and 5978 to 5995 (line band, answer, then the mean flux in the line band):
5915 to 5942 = 0.1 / 9.59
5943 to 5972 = -0.2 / 9.71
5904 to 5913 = 0.0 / 9.6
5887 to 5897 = 1.6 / 8.08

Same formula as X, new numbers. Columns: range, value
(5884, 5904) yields 8.55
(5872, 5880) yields 9.51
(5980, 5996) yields 9.69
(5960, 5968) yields 9.68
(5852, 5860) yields 9.37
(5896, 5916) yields 9.36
